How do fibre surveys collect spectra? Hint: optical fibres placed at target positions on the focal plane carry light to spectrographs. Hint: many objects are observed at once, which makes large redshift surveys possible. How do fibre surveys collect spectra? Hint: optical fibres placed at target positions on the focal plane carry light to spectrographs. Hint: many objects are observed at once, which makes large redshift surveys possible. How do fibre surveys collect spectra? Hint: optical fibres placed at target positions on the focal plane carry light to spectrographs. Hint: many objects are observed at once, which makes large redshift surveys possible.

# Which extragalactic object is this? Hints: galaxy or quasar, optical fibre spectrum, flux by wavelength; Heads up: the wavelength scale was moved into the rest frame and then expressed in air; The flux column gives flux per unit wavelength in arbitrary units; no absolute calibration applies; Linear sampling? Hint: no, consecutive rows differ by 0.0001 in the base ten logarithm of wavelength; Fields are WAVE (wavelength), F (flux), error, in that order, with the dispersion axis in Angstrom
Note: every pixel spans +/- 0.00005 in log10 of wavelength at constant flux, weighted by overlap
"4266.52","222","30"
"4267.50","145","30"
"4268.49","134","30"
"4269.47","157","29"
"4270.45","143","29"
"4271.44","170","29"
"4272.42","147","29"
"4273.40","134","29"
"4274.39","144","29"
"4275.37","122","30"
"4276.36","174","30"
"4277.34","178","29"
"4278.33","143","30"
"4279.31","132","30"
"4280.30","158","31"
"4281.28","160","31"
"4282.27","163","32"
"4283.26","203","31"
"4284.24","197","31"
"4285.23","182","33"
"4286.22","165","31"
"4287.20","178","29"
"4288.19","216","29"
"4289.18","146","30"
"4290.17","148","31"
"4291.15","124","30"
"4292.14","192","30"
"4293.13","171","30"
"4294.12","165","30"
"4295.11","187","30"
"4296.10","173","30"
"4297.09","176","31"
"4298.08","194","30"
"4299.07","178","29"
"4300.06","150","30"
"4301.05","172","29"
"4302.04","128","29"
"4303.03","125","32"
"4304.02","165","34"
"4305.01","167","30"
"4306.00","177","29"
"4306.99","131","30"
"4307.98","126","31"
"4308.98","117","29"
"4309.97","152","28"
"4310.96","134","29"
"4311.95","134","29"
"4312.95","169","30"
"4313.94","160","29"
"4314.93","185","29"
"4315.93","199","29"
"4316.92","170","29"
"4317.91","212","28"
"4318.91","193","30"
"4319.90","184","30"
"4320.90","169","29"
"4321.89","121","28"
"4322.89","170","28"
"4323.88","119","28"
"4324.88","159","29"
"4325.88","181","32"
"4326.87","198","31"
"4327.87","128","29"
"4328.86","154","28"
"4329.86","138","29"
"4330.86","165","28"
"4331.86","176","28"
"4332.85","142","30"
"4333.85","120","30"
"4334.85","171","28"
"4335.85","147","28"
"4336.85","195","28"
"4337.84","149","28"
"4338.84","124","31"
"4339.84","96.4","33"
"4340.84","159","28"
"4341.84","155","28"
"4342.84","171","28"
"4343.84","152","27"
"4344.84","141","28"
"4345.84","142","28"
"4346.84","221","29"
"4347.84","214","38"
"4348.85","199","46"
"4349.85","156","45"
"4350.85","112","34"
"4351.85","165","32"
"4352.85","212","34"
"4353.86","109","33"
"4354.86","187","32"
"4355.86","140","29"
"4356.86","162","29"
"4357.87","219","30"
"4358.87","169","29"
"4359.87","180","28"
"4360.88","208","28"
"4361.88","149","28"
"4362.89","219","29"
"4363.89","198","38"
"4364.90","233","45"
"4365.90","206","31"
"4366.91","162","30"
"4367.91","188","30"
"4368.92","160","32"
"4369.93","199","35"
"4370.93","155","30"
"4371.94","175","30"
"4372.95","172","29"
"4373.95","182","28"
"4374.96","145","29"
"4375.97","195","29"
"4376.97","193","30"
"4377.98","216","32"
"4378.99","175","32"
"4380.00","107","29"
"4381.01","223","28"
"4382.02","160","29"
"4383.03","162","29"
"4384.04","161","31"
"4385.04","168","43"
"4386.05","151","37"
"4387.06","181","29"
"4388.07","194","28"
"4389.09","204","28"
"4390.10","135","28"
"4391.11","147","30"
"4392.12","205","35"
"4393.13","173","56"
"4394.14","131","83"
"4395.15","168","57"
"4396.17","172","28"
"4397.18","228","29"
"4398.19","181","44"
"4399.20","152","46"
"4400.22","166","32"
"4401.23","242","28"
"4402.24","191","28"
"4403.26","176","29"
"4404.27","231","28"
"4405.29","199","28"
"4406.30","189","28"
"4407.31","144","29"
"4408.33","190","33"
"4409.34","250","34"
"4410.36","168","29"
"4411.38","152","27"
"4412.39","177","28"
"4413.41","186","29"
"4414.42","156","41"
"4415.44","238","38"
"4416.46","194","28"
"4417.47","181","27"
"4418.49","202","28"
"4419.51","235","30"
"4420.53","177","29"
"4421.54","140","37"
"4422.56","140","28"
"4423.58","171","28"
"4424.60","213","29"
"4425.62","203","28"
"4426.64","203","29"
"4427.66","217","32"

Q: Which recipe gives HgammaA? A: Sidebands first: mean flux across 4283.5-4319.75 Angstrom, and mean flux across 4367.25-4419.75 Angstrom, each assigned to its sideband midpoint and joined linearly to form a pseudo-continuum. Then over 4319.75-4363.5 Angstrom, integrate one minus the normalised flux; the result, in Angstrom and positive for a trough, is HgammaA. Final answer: 2.6 Angstrom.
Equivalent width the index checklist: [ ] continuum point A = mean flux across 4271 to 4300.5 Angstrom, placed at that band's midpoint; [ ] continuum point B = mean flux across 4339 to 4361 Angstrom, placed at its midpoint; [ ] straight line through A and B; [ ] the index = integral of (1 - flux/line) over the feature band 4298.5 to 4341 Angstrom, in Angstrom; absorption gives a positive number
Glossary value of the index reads 2.4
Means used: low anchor 166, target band 156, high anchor 165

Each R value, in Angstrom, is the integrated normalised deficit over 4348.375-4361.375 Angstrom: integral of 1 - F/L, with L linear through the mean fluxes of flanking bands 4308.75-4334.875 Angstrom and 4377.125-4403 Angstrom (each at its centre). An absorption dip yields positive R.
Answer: -0.2 Angstrom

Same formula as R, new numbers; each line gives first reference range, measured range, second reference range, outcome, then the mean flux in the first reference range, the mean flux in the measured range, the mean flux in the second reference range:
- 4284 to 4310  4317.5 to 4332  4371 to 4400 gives 0.2 Angstrom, 163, 164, 173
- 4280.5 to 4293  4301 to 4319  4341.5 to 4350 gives 1.6 Angstrom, 172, 158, 173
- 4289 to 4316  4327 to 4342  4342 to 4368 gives 1.8 Angstrom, 158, 149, 177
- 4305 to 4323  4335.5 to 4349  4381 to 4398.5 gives 0.4 Angstrom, 161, 161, 173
